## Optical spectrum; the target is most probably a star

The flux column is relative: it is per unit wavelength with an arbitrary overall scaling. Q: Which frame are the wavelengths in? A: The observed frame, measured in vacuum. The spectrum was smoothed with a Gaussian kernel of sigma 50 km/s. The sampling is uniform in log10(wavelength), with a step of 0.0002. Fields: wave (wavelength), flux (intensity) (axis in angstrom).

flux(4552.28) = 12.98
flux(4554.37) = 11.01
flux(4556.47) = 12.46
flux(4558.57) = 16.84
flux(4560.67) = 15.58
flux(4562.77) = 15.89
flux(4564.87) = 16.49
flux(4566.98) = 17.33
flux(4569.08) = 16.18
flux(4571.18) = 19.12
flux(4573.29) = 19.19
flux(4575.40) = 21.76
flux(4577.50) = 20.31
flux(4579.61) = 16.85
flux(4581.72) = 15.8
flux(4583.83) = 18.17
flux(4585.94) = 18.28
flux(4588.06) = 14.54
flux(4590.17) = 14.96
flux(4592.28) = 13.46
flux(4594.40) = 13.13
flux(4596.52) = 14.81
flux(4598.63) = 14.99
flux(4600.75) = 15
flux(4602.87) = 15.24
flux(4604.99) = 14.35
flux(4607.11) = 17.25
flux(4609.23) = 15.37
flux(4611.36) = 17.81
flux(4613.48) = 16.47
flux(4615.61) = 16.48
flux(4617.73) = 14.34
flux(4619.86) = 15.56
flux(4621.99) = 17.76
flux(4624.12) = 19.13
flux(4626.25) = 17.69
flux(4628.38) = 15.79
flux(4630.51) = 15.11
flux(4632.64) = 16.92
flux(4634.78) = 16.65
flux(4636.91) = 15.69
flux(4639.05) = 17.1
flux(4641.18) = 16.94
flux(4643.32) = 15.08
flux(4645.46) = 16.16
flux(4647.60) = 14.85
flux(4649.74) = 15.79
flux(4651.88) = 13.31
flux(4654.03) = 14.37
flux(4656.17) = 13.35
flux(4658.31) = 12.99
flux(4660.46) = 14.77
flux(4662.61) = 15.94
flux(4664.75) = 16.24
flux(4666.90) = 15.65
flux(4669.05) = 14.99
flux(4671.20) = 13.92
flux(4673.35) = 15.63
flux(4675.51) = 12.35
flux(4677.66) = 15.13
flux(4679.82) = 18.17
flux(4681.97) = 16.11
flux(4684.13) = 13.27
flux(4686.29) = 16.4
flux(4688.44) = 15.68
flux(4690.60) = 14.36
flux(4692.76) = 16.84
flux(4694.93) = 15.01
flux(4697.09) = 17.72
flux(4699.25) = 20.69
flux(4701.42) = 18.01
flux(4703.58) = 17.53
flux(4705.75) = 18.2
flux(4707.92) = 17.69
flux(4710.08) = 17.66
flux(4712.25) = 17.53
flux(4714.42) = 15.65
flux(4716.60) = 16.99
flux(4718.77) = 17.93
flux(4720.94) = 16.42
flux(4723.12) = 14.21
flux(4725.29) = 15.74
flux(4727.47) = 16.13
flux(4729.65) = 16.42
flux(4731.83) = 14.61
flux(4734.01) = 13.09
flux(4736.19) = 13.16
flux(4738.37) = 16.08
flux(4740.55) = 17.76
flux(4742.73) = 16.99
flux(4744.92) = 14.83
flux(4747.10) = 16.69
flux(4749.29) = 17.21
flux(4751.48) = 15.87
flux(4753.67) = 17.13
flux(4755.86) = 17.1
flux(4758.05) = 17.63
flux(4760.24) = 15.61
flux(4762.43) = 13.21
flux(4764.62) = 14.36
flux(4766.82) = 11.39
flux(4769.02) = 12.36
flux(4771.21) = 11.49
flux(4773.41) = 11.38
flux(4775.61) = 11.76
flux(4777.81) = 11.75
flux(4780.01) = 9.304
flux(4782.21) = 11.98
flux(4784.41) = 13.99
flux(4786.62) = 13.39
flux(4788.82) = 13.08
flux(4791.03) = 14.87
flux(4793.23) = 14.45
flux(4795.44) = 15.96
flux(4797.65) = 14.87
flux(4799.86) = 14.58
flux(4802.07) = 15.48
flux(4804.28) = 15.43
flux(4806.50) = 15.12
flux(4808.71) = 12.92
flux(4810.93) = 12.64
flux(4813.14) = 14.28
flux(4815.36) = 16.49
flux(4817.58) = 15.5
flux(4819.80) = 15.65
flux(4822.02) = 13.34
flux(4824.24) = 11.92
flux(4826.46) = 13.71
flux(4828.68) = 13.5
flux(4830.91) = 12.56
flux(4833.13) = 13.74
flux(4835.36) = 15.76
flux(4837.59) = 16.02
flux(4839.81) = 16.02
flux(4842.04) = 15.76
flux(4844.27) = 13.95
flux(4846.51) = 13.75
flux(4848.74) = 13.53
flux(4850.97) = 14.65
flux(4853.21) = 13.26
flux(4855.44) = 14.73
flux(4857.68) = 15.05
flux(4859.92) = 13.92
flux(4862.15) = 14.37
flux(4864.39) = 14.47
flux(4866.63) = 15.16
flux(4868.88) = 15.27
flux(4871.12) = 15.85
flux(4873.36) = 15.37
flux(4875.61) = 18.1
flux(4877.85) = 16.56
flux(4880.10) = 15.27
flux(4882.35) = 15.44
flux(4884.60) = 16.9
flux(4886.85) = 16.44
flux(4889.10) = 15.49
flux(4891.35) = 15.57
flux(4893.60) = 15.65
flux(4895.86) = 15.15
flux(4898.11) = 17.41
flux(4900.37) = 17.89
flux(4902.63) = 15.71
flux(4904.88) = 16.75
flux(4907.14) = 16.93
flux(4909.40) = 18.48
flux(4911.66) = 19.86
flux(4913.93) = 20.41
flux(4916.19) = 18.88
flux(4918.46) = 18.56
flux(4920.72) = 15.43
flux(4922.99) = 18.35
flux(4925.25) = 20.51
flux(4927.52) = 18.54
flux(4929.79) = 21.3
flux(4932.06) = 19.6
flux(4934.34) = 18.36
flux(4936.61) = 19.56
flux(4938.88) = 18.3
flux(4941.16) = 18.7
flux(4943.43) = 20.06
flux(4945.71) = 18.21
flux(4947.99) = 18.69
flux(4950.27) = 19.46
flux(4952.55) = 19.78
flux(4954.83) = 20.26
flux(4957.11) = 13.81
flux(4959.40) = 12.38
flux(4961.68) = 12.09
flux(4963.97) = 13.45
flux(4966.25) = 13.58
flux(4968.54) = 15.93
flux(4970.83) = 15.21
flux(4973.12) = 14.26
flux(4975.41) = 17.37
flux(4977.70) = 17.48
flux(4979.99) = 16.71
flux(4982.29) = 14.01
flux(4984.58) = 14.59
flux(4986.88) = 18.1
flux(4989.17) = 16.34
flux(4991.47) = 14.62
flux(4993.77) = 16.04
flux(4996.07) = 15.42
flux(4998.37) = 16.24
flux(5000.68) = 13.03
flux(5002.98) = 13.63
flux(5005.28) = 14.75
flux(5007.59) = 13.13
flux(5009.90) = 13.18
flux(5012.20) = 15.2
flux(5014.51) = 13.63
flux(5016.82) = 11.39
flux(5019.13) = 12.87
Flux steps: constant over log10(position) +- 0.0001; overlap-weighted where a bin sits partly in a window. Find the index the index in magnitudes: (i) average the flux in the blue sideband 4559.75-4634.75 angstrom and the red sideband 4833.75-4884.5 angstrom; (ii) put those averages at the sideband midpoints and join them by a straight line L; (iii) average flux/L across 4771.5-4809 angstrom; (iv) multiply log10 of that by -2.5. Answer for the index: 0.15 mag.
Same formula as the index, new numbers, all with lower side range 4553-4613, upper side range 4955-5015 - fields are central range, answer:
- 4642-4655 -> 0.068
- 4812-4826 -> 0.066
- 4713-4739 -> 0.010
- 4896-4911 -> -0.136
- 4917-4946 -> -0.248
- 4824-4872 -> 0.063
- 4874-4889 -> -0.079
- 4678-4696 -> 0.008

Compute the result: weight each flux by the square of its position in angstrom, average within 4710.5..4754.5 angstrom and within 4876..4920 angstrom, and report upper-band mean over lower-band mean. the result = 1.1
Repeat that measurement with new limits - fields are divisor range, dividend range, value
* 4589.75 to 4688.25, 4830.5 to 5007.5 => 1.18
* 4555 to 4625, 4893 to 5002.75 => 1.21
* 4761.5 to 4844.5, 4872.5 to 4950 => 1.35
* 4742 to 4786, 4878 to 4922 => 1.28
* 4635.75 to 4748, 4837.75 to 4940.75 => 1.14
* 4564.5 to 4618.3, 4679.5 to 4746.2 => 1.05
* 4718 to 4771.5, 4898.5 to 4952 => 1.31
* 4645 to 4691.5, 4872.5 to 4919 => 1.25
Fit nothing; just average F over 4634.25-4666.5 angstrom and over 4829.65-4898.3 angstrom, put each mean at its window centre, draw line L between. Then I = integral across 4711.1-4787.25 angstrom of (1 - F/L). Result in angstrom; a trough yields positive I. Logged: 2.22 angstrom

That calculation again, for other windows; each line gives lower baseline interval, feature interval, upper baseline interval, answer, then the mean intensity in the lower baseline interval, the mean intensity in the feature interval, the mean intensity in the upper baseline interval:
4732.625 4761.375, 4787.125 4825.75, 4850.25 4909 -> 3.48 angstrom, 16.1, 14.5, 15.7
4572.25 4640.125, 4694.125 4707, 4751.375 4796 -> -2.65 angstrom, 16.4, 17.9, 13.6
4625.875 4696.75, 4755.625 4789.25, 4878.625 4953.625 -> 7.11 angstrom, 15.4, 13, 17.9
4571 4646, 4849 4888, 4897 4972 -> 4.70 angstrom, 16.4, 15.3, 17.6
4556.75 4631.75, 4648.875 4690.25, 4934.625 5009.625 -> 3.63 angstrom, 16.4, 14.9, 16.1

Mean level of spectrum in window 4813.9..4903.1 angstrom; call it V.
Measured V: 15.1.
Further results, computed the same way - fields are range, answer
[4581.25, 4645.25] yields 16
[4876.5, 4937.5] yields 17.6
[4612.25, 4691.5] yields 15.6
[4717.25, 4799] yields 14.6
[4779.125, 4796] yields 13.4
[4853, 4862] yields 14.4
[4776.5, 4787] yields 12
